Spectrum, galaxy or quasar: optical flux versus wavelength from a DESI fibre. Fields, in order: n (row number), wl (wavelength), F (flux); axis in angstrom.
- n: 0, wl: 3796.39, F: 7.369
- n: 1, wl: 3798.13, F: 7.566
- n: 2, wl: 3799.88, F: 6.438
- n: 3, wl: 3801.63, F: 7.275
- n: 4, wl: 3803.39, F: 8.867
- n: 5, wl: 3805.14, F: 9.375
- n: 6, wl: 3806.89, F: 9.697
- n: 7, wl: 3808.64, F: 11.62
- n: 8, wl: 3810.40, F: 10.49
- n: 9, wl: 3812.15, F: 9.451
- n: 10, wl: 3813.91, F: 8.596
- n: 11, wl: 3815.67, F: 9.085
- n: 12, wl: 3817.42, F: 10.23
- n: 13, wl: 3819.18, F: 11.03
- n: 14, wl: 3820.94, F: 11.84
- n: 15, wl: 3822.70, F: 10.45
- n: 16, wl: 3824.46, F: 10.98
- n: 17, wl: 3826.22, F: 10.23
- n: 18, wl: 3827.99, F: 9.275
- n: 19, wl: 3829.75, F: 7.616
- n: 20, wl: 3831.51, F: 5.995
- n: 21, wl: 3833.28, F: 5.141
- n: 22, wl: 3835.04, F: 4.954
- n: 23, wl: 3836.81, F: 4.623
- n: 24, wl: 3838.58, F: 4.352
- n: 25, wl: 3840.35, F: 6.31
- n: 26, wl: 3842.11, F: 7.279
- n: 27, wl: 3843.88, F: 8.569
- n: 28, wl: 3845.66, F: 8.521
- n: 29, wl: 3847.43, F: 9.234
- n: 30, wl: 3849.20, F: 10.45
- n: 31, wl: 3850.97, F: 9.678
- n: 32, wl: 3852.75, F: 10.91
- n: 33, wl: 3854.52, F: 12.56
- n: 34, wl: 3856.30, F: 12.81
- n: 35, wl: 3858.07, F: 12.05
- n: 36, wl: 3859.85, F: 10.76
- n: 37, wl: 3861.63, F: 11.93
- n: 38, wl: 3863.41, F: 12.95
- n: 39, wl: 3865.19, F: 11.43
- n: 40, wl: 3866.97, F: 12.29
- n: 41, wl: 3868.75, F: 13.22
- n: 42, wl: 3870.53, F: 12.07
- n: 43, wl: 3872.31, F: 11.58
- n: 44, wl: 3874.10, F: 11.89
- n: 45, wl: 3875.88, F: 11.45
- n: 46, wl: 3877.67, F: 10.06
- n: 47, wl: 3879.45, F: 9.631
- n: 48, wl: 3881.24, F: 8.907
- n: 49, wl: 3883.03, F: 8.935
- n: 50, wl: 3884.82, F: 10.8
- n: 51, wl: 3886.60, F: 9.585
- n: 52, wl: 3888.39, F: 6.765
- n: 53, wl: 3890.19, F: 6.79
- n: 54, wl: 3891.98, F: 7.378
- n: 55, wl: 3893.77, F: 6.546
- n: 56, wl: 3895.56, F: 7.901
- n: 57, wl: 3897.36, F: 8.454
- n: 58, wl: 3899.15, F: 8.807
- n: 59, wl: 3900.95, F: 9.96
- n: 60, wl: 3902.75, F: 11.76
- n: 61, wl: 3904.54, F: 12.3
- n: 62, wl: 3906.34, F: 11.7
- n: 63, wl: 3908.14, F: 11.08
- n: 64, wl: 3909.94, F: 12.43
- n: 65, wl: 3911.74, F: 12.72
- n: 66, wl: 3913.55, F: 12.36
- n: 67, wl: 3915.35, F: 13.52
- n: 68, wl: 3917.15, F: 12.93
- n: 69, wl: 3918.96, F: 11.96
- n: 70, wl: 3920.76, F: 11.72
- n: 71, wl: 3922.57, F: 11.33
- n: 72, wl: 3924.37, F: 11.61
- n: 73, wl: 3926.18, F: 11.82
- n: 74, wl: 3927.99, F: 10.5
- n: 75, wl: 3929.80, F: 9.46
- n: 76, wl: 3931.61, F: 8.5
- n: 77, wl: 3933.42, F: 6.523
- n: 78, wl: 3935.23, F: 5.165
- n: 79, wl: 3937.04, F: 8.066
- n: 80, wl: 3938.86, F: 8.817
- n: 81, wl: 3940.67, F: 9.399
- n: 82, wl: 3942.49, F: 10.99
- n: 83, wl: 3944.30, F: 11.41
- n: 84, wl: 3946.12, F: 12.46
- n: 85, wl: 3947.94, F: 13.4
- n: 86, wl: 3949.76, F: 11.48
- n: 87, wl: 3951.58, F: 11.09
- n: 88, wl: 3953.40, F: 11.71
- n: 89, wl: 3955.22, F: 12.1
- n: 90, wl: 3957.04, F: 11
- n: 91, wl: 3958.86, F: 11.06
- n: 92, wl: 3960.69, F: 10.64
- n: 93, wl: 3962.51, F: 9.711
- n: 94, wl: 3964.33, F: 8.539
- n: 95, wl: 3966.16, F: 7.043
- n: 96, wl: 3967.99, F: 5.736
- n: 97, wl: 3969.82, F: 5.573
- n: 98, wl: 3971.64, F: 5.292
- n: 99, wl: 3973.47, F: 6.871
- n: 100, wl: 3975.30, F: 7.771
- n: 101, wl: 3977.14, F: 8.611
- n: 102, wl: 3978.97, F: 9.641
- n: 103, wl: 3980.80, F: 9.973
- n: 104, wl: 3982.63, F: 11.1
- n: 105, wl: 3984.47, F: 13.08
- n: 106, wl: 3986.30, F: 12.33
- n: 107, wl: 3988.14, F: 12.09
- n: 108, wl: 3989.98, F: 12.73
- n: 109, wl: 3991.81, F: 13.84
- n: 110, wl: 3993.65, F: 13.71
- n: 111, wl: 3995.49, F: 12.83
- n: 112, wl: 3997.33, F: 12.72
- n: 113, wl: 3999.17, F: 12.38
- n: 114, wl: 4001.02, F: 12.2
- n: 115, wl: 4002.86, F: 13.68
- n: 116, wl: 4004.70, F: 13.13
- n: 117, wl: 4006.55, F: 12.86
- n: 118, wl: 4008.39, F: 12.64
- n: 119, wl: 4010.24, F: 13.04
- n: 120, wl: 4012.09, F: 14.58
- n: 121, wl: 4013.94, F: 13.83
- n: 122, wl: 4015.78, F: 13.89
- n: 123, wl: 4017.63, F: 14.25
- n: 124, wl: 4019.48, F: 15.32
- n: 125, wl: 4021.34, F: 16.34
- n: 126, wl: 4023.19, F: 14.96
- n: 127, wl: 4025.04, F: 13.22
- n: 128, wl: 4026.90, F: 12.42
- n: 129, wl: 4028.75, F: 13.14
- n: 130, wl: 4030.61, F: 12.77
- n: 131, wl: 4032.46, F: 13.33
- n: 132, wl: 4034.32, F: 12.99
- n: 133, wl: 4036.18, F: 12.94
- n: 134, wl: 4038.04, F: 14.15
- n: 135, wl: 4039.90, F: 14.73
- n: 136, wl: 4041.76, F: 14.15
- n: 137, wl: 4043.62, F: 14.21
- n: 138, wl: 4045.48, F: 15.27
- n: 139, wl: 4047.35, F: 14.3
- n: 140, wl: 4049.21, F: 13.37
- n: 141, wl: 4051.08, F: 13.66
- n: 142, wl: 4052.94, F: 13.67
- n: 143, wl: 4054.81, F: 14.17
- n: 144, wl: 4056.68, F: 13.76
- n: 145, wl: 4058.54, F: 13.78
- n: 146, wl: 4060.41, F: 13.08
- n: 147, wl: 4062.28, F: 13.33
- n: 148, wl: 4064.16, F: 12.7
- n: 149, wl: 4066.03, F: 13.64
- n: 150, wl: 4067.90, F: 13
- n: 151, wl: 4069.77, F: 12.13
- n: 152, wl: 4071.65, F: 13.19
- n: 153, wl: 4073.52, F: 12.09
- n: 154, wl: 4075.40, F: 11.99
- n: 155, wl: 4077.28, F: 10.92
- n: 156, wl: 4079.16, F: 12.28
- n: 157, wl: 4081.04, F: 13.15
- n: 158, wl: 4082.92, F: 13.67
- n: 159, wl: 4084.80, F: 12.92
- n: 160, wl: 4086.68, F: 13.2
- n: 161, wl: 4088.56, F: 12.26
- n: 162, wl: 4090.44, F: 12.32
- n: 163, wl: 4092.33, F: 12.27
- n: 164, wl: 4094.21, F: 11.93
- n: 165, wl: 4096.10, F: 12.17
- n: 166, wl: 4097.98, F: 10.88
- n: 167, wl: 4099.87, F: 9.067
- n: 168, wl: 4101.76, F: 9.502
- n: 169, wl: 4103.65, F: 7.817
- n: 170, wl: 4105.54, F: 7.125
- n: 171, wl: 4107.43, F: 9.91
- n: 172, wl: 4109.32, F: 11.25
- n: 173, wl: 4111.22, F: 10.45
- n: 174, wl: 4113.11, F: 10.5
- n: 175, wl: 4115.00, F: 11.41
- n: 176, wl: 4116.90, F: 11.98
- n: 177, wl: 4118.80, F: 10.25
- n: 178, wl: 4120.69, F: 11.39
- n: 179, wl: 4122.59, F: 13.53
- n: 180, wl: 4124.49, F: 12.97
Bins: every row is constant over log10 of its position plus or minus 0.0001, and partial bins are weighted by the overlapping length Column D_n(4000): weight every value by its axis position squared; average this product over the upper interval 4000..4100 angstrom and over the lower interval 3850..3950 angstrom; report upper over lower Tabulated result 1.3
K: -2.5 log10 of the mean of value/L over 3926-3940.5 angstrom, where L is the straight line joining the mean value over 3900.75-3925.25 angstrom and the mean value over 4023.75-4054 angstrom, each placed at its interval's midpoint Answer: 0.40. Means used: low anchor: 12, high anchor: 13.7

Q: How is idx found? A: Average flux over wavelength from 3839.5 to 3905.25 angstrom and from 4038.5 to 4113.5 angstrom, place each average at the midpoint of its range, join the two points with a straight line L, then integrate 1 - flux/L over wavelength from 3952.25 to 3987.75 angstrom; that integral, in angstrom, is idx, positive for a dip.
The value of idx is 5.6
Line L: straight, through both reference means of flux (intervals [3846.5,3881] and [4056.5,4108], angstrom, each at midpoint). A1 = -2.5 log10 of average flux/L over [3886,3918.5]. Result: 0.13 mag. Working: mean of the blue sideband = 11.4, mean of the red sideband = 11.9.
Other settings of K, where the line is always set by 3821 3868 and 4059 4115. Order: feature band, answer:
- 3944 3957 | -0.15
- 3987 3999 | -0.20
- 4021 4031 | -0.23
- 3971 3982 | 0.28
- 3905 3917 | -0.23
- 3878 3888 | 0.03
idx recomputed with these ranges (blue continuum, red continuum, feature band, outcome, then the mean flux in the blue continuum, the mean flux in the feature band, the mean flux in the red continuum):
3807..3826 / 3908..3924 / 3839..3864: 2.0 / 10.3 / 10.1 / 12.3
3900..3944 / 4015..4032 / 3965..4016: 7.4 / 10.7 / 11.1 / 14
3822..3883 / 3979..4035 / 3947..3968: 2.7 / 9.7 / 10.5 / 13.1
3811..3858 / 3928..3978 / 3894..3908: -1.4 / 8.92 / 10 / 9.22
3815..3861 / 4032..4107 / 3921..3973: 5.1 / 9.05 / 9.66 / 12.6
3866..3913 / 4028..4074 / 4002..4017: -0.9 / 10.2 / 13.5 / 13.5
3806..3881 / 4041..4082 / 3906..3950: 1.2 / 9.84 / 10.8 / 13.3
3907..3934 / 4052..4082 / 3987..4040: -4.8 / 11.3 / 13.4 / 12.9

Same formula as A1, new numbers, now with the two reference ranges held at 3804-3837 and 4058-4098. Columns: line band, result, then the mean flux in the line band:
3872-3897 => 0.10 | 9.08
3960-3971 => 0.38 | 7.76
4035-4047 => -0.17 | 14.2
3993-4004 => -0.12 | 12.9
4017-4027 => -0.23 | 14.6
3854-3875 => -0.24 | 12.1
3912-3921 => -0.21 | 12.6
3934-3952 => 0.07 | 10.1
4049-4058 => -0.12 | 13.8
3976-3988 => 0.05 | 10.8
